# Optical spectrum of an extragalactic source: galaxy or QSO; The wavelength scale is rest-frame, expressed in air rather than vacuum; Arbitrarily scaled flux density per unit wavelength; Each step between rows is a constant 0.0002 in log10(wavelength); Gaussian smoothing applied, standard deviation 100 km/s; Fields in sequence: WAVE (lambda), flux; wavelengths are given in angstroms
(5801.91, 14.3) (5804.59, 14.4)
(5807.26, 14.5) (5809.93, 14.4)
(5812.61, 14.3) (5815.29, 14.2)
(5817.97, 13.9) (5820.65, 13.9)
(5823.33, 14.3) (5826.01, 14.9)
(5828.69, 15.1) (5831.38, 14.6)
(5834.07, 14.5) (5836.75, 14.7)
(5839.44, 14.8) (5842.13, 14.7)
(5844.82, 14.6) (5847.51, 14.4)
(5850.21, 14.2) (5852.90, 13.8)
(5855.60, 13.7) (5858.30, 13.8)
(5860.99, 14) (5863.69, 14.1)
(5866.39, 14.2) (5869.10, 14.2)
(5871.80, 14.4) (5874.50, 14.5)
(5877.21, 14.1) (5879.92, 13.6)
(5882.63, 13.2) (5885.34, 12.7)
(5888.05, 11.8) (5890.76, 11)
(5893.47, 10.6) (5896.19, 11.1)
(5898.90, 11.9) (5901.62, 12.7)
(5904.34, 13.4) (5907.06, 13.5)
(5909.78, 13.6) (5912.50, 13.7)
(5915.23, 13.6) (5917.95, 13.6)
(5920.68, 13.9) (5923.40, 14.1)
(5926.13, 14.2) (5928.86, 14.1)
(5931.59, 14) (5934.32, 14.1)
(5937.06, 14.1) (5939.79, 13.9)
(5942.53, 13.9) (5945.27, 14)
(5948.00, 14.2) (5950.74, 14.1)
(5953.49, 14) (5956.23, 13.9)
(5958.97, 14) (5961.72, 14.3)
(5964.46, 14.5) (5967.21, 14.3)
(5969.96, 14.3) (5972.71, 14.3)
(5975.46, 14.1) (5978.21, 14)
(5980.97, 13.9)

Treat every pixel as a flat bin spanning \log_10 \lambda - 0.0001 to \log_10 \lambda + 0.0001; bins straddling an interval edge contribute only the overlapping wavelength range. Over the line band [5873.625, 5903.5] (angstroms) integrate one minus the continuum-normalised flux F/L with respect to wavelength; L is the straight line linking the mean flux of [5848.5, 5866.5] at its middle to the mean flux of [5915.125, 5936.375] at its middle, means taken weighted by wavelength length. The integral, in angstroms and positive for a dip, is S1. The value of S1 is 3.2 angstroms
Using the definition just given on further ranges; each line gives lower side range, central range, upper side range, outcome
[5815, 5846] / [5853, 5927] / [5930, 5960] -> 4.97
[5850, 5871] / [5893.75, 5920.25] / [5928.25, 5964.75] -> 2.06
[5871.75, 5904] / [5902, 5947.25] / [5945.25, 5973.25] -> -1.46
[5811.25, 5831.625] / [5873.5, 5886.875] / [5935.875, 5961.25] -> 0.61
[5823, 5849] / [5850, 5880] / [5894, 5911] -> -0.67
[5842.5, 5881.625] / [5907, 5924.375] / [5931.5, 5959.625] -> 0.41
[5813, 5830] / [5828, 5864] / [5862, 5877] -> -0.08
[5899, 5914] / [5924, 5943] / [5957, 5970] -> -0.45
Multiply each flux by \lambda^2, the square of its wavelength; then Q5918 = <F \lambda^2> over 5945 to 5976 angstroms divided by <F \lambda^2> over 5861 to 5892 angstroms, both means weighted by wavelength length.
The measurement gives 1.08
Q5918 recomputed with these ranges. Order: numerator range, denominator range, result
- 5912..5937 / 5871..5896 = 1.11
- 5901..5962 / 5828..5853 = 0.98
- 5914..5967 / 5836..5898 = 1.06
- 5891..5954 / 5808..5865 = 0.97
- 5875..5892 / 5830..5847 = 0.89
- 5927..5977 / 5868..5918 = 1.11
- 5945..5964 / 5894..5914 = 1.12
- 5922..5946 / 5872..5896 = 1.13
